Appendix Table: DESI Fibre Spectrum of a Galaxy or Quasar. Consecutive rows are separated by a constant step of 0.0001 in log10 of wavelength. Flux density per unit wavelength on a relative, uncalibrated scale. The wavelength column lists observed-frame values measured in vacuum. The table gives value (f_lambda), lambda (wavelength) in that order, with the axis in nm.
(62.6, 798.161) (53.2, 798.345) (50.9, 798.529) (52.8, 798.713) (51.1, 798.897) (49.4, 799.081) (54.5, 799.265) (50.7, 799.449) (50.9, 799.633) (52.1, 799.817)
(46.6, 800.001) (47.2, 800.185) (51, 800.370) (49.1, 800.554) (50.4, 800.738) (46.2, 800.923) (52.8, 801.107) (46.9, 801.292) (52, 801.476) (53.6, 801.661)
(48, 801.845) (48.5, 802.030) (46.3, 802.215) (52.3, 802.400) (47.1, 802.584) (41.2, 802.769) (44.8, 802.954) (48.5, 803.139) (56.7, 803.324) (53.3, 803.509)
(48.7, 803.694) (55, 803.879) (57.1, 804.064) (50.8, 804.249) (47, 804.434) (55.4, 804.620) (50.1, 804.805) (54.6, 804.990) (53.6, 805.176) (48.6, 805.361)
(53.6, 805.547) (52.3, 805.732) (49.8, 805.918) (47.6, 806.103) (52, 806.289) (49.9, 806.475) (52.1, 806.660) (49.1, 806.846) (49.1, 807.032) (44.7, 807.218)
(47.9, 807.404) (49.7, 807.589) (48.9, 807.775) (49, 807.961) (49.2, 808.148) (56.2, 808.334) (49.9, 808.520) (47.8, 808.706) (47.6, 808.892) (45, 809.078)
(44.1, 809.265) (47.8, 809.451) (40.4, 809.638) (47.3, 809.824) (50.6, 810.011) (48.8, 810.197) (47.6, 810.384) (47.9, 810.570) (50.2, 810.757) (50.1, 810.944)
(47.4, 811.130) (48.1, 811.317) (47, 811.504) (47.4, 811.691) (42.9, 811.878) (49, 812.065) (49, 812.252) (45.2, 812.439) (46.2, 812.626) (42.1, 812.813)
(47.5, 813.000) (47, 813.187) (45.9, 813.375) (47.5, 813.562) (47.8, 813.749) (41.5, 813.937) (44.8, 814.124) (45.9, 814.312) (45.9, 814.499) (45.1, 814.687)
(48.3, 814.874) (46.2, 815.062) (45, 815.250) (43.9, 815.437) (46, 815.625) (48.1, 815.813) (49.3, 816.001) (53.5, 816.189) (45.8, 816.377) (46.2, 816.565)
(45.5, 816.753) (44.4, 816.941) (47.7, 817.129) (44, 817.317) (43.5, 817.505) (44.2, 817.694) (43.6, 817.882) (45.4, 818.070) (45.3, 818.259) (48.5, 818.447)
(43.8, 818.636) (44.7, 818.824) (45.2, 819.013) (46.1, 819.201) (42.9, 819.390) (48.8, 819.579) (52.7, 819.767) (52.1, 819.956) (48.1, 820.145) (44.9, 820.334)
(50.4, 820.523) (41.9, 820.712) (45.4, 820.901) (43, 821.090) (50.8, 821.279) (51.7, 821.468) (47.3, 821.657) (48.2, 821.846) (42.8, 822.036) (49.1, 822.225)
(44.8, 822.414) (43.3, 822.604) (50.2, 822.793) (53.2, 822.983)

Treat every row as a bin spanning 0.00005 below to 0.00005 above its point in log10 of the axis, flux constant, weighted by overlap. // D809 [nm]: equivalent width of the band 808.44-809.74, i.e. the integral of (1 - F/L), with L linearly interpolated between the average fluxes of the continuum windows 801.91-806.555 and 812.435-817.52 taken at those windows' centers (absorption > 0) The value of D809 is 0.07 nm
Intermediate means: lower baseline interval 50.6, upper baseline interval 46.1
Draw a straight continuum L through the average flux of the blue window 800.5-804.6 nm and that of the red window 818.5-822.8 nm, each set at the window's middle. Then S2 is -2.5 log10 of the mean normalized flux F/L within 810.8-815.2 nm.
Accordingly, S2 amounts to 0.04 mag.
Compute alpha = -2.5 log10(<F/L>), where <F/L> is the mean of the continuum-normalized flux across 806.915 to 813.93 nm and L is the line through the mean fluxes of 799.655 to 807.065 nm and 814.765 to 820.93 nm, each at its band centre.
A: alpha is 0.02 mag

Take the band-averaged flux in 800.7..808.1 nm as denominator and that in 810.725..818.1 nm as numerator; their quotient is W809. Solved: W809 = 0.92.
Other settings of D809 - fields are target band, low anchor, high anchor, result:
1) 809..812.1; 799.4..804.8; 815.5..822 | 0.08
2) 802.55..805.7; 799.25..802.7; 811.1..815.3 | -0.15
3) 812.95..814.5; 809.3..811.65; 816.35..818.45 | 0.02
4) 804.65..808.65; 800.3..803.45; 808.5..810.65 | -0.22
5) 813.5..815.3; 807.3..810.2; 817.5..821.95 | 0.06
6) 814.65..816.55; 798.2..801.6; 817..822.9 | 0.01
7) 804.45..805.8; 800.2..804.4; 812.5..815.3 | -0.09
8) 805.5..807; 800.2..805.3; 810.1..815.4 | -0.05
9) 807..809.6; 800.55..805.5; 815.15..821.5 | 0.05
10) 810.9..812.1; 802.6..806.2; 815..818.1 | 0.02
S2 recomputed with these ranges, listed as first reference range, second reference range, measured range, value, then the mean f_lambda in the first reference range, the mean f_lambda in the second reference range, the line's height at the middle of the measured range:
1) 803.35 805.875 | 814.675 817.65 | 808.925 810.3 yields 0.08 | 52.4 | 46.4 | 49.8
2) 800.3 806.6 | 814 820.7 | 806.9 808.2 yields 0.02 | 50.4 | 46.4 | 49.2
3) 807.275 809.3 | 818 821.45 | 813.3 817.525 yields 0.03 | 48.7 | 46.8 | 47.5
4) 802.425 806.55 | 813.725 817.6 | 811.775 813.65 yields 0.03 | 50.8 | 46.1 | 47.3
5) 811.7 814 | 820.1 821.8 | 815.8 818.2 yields 0.01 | 46.1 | 47.1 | 46.6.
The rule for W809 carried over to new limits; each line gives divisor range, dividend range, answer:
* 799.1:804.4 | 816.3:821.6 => 0.93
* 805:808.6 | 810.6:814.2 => 0.93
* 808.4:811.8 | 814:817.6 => 0.97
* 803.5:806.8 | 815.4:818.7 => 0.89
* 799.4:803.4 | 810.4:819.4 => 0.94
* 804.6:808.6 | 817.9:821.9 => 0.93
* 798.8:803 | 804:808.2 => 1.02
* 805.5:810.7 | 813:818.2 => 0.94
